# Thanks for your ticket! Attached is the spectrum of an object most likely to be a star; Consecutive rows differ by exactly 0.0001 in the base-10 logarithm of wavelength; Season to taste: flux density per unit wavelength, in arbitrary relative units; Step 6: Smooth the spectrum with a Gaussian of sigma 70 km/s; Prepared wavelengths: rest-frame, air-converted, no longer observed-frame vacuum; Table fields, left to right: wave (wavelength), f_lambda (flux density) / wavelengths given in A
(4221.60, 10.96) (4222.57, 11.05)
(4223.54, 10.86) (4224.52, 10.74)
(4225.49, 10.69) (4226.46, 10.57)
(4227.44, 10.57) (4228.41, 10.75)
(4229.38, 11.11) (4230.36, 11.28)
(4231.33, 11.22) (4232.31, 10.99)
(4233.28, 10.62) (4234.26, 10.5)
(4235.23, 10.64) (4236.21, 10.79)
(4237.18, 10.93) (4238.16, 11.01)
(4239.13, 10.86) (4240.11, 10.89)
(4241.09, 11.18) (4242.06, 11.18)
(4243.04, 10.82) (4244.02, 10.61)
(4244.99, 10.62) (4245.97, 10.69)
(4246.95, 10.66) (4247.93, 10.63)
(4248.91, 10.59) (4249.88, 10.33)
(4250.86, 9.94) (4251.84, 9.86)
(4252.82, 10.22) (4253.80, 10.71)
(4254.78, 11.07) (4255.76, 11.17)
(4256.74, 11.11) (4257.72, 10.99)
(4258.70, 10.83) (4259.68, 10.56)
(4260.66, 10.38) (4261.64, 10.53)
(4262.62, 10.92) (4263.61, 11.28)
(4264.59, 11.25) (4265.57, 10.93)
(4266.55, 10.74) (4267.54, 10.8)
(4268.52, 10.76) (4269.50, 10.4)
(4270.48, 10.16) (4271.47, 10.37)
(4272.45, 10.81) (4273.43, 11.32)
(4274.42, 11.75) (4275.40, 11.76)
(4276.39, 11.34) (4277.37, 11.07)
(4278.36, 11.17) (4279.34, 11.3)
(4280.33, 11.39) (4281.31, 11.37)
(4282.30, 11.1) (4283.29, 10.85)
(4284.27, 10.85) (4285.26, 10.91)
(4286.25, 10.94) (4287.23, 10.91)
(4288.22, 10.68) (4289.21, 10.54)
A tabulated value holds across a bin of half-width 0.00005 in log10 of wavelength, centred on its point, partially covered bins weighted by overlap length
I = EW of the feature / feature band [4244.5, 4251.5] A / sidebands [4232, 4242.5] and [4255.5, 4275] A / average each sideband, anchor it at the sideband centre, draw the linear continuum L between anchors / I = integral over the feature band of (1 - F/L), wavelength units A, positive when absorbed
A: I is 0.2 A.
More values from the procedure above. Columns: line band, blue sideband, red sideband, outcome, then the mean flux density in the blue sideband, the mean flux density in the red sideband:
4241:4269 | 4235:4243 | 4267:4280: 0.6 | 10.9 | 11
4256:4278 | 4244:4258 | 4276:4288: -0.1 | 10.6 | 11.1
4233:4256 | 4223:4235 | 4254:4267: 0.4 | 10.8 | 10.9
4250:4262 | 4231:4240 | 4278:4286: 0.4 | 10.8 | 11.1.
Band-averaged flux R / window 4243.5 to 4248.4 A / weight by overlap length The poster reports 10.6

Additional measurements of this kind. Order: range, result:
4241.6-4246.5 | 10.8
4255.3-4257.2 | 11.1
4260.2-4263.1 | 10.6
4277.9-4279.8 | 11.3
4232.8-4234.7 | 10.5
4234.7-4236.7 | 10.7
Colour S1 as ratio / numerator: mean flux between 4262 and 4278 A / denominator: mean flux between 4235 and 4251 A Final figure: 1.0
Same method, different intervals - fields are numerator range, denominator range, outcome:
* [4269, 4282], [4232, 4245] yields 1.02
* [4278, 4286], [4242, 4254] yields 1.06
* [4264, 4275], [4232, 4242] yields 1.00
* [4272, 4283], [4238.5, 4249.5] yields 1.05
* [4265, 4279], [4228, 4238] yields 1.01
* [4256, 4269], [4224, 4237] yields 1.00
